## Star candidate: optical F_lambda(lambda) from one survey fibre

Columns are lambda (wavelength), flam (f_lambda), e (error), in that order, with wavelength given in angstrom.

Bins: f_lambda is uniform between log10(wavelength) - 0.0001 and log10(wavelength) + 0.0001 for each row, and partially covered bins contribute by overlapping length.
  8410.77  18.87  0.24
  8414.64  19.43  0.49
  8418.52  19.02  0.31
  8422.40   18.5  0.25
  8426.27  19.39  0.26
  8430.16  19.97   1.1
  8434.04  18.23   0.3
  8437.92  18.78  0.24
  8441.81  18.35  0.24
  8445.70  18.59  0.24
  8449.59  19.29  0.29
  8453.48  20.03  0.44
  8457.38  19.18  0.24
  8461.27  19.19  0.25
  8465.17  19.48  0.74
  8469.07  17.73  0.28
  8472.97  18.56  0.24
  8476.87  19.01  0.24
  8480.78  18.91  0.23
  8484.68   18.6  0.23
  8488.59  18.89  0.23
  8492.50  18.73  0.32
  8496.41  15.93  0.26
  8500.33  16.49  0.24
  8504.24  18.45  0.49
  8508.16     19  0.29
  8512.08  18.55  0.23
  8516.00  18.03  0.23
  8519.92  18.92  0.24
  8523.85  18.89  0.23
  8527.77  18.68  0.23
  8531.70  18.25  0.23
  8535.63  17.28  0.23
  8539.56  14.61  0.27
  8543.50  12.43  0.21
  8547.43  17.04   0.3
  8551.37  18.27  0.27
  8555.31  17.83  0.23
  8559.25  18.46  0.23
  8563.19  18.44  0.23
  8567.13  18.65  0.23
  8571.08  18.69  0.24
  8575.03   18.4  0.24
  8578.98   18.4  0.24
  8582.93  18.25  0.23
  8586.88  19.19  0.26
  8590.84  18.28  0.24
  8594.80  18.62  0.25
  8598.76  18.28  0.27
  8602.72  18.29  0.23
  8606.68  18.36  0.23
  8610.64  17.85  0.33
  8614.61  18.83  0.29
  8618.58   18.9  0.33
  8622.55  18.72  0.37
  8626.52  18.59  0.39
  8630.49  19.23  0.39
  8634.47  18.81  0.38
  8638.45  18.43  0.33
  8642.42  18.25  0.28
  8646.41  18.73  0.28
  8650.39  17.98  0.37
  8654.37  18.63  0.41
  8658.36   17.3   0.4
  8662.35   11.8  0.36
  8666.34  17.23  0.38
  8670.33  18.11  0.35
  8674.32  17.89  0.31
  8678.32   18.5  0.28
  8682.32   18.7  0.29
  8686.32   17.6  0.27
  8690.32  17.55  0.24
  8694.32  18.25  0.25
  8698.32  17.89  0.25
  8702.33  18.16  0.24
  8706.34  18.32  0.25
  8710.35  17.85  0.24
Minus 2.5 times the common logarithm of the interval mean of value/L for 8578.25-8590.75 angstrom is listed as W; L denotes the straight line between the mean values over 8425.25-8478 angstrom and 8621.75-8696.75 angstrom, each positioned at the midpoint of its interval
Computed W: -0.02 mag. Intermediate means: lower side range 19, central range 18.6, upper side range 17.9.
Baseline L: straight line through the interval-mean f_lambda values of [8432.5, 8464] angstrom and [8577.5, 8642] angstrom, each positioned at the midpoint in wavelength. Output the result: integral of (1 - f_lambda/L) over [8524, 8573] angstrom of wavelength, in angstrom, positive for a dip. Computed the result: 3.3 angstrom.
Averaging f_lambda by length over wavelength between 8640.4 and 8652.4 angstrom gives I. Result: 18.3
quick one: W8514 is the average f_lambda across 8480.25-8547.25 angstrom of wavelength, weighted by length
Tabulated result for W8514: 17.6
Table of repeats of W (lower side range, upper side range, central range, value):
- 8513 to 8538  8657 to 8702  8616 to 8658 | -0.057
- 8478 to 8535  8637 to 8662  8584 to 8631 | -0.037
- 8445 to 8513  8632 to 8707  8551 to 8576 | -0.010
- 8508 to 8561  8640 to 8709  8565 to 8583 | -0.055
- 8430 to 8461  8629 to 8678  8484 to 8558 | 0.056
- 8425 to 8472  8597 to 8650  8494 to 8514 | 0.068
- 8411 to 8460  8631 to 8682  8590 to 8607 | -0.018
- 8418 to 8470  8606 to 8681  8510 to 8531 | 0.001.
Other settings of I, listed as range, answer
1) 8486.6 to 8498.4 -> 17.8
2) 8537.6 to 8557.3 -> 16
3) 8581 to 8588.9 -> 18.7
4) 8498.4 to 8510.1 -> 18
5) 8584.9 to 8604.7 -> 18.5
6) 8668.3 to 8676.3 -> 18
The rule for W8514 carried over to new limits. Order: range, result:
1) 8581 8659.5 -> 18.5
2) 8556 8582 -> 18.5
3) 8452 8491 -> 18.9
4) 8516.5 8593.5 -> 17.9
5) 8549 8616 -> 18.4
